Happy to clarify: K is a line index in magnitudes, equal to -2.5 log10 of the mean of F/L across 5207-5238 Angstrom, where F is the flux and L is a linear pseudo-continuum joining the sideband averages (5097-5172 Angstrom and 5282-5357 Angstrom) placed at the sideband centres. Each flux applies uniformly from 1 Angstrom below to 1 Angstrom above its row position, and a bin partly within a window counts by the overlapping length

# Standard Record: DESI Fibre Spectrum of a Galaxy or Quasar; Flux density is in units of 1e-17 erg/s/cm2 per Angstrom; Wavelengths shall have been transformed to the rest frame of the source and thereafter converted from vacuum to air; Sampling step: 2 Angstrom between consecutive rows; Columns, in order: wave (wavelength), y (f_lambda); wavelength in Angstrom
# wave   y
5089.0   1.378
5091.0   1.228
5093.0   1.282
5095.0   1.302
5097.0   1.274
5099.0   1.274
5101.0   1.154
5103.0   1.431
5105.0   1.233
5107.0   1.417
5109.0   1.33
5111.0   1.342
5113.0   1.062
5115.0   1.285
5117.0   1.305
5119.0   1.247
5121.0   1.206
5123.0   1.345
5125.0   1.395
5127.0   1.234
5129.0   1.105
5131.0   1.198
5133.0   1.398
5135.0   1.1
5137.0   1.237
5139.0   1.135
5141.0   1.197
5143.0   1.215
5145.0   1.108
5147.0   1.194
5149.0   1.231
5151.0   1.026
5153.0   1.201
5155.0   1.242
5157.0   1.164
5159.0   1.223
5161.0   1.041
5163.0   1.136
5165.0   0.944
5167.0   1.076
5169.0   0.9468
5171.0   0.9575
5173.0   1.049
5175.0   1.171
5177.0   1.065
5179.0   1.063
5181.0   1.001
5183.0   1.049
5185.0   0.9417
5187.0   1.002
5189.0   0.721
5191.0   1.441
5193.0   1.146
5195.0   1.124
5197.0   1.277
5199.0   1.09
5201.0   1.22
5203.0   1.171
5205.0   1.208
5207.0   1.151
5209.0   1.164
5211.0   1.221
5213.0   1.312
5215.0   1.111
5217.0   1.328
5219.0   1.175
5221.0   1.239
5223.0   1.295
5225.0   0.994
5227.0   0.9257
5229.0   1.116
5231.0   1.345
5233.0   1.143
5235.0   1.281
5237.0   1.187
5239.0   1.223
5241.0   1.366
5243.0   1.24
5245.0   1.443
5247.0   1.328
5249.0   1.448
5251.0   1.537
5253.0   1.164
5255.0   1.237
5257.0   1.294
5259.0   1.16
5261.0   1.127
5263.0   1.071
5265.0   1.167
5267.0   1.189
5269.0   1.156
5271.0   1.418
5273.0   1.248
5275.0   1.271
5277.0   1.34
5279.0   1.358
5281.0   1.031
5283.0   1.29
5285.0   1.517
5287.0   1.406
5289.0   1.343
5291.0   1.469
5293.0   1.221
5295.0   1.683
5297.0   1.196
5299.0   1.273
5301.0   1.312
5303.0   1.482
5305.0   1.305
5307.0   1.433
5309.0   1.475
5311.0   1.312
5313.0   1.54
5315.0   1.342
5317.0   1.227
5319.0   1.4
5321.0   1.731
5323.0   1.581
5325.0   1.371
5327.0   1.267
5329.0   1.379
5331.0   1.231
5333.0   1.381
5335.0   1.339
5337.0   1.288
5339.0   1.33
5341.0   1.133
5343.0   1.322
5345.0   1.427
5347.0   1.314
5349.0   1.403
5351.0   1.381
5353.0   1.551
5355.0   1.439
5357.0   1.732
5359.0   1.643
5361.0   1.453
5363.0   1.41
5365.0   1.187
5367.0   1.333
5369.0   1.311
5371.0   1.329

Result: 0.09 mag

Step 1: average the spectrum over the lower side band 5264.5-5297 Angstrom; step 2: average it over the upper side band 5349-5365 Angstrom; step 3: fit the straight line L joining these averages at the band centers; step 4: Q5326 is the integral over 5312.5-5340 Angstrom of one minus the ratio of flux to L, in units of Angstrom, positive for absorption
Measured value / 0.7 Angstrom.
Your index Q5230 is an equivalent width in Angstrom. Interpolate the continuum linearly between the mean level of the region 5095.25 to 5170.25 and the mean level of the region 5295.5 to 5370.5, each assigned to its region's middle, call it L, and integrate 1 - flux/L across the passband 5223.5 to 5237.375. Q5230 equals 1.6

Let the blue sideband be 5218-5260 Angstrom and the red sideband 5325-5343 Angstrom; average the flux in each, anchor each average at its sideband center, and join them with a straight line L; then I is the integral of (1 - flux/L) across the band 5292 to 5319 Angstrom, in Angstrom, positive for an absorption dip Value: -1.8 Angstrom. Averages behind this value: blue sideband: 1.24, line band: 1.37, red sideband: 1.3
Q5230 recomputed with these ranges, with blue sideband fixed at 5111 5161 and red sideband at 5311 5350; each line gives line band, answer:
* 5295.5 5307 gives 0.0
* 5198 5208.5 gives 0.8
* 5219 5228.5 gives 1.2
